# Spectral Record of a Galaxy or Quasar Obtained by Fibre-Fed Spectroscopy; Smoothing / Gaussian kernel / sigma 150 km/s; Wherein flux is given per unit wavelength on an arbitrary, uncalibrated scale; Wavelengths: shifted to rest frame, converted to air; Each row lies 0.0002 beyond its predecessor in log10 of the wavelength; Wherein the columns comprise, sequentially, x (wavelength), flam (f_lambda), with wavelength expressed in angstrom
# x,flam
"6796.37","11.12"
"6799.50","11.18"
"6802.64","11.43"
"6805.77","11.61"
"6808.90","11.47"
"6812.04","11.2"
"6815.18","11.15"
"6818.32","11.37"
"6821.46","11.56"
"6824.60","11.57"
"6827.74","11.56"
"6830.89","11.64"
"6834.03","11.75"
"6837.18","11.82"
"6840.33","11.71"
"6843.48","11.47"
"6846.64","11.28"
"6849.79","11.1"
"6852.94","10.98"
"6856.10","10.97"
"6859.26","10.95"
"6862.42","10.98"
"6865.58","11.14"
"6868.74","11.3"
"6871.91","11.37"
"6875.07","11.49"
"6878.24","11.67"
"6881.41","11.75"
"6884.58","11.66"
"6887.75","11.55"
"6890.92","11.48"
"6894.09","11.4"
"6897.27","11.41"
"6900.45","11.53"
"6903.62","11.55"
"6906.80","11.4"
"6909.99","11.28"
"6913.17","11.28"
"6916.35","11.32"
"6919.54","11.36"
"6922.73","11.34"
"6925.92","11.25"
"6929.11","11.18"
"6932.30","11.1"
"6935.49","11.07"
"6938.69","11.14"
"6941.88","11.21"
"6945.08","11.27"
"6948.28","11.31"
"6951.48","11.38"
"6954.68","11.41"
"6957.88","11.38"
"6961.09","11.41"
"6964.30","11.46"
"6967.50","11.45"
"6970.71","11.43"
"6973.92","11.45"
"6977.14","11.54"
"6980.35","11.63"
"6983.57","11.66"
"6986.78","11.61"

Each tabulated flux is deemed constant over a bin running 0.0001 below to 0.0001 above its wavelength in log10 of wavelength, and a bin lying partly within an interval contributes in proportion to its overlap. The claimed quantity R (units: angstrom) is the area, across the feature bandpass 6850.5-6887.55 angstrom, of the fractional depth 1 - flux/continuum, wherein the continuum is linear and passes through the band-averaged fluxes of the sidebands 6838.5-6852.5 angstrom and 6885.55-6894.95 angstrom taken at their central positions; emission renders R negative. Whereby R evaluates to 0.4 angstrom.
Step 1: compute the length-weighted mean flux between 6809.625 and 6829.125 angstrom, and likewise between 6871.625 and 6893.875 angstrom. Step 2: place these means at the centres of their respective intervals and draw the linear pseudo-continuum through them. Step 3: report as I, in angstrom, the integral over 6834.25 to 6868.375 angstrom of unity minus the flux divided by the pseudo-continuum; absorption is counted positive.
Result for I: 0.7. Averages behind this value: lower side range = 11.4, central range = 11.3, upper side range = 11.6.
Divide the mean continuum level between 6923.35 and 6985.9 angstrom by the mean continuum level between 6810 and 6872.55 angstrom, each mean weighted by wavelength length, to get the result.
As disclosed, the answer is 1.00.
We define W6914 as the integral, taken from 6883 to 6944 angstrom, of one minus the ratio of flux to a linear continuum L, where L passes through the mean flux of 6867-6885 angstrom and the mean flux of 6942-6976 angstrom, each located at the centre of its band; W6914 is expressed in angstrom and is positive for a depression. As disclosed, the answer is 0.7 angstrom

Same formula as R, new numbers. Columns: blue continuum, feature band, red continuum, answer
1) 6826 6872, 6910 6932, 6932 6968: 0.1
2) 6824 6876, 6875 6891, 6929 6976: -0.4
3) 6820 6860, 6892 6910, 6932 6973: -0.1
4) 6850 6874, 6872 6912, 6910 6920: -1.0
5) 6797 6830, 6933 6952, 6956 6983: 0.4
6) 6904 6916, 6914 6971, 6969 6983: 0.6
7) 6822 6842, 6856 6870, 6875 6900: 0.6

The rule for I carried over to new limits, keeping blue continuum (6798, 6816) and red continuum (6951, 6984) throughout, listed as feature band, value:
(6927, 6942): 0.4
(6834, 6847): -0.3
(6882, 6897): -0.2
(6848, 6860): 0.4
